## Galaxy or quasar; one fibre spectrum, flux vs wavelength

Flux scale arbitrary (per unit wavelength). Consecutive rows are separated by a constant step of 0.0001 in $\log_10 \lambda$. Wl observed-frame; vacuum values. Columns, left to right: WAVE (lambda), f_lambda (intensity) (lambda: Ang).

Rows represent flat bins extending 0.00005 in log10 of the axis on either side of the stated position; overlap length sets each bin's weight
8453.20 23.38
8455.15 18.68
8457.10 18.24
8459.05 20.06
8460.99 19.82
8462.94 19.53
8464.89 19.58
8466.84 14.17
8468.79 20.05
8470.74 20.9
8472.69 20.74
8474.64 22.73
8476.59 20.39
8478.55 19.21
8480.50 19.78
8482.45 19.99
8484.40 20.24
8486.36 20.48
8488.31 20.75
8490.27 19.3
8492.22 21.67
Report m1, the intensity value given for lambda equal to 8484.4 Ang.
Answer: 20.24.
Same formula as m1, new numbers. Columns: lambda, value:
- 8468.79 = 20.05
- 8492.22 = 21.67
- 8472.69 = 20.74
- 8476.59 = 20.39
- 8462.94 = 19.53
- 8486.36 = 20.48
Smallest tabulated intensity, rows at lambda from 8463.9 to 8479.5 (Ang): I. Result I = 14.17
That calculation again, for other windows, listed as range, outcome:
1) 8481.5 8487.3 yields 19.99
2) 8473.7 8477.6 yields 20.39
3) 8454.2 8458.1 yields 18.24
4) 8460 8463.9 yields 19.53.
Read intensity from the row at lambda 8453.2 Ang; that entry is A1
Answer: 23.38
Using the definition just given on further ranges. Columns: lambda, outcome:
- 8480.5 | 19.78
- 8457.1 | 18.24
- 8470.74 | 20.9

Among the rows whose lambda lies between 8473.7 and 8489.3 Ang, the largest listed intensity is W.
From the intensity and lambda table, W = 22.73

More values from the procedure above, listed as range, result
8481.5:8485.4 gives 20.24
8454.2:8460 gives 20.06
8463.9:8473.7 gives 20.9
